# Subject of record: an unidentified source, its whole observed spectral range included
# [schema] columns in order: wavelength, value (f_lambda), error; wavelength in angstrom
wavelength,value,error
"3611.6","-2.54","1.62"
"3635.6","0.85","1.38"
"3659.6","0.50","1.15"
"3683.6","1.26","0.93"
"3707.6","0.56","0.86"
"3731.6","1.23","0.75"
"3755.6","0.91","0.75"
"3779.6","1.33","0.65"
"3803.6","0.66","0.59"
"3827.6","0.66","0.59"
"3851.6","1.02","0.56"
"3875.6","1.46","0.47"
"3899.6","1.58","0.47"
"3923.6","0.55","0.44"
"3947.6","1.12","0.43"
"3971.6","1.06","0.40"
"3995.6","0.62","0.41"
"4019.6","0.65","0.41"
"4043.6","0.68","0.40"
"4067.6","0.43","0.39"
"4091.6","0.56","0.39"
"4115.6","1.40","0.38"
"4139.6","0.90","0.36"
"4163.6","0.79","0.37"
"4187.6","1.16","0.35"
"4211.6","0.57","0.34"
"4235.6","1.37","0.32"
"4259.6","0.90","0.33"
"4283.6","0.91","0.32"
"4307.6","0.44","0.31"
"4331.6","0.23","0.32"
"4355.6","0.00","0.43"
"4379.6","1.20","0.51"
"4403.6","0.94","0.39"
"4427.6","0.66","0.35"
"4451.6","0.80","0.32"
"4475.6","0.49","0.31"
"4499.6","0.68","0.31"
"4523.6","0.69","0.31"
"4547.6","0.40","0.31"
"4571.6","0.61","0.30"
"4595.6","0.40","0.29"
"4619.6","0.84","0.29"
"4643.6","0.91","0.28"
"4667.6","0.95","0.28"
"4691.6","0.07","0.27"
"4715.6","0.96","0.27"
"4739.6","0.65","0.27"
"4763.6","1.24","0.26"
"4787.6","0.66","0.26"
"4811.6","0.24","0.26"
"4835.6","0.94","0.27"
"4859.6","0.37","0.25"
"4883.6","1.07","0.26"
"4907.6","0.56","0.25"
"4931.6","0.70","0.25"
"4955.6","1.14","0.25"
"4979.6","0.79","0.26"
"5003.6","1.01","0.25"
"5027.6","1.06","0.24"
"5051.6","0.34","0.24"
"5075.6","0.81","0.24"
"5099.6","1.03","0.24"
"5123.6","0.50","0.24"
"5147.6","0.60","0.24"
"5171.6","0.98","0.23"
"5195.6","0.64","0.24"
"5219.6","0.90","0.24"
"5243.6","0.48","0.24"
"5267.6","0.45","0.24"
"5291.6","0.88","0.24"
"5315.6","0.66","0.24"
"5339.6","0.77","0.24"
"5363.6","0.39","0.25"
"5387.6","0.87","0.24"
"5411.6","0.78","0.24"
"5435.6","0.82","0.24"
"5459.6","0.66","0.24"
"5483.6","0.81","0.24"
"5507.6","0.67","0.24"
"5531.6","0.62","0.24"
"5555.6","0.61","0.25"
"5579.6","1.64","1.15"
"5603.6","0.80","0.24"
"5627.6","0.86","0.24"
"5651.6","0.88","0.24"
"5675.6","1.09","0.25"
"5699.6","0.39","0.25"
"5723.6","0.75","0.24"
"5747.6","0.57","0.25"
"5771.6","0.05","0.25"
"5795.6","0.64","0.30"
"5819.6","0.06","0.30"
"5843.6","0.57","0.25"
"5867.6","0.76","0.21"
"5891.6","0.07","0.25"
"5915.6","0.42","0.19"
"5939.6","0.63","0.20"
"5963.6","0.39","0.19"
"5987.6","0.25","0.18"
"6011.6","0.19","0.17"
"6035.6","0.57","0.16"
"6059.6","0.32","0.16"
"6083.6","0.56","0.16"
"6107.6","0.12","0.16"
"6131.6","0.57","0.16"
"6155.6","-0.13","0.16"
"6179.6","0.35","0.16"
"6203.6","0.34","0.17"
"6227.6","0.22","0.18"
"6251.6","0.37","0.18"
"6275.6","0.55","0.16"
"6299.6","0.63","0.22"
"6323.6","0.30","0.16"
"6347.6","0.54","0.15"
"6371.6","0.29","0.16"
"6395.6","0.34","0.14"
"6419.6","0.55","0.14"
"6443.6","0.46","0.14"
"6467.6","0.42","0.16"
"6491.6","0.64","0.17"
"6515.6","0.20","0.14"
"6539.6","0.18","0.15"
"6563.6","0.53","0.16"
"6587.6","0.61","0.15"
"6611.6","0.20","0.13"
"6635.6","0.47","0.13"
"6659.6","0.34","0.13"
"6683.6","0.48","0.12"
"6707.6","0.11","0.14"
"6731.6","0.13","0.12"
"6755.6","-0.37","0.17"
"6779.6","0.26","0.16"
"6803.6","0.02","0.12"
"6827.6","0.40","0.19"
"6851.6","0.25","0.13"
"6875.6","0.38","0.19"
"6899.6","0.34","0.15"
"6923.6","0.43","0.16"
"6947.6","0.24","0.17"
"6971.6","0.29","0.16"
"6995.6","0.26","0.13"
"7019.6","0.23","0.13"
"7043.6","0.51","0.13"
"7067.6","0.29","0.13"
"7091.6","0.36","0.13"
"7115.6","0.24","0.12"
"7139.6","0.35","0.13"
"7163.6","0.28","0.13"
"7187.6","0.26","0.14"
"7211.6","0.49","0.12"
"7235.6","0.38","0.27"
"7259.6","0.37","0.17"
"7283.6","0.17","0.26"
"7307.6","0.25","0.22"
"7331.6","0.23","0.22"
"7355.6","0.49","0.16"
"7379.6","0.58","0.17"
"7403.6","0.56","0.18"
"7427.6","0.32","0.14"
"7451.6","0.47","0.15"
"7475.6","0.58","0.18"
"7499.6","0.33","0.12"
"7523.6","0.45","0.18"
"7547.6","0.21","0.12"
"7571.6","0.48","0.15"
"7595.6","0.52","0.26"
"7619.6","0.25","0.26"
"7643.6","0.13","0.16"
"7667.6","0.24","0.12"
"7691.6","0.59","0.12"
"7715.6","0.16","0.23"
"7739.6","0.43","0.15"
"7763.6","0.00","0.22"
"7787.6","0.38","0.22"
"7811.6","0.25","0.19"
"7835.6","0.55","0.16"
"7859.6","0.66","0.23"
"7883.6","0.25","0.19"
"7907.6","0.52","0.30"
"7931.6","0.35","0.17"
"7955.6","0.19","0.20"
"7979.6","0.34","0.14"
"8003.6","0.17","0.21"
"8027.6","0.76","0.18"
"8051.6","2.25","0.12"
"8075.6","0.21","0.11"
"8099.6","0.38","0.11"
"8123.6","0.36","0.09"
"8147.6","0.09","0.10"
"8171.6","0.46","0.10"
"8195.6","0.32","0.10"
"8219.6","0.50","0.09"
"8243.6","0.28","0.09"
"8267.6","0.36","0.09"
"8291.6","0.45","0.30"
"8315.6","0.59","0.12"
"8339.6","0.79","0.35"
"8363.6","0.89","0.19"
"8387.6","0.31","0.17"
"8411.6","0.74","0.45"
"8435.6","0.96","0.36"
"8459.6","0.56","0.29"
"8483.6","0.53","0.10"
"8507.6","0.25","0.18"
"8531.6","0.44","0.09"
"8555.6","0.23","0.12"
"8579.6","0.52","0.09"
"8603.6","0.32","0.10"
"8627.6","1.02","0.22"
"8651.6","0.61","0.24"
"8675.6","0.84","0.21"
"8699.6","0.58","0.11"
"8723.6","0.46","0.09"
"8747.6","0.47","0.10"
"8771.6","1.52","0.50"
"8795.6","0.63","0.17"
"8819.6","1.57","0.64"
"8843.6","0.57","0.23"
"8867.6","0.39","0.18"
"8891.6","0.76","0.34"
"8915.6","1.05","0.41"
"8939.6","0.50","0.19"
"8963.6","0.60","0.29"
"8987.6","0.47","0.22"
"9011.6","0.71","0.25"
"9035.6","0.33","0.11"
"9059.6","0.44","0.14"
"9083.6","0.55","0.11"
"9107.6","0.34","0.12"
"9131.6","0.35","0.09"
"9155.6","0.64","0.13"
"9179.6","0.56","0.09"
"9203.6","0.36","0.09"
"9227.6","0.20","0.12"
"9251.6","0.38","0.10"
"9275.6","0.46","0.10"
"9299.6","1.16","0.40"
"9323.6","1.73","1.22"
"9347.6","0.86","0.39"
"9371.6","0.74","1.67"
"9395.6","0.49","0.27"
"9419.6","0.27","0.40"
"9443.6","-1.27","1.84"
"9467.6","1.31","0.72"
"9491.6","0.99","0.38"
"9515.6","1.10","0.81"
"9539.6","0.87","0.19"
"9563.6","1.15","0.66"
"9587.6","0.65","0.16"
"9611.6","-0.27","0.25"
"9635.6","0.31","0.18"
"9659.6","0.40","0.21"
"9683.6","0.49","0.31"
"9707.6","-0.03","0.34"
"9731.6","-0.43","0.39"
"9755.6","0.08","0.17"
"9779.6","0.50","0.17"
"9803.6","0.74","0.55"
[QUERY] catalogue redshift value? 1.160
